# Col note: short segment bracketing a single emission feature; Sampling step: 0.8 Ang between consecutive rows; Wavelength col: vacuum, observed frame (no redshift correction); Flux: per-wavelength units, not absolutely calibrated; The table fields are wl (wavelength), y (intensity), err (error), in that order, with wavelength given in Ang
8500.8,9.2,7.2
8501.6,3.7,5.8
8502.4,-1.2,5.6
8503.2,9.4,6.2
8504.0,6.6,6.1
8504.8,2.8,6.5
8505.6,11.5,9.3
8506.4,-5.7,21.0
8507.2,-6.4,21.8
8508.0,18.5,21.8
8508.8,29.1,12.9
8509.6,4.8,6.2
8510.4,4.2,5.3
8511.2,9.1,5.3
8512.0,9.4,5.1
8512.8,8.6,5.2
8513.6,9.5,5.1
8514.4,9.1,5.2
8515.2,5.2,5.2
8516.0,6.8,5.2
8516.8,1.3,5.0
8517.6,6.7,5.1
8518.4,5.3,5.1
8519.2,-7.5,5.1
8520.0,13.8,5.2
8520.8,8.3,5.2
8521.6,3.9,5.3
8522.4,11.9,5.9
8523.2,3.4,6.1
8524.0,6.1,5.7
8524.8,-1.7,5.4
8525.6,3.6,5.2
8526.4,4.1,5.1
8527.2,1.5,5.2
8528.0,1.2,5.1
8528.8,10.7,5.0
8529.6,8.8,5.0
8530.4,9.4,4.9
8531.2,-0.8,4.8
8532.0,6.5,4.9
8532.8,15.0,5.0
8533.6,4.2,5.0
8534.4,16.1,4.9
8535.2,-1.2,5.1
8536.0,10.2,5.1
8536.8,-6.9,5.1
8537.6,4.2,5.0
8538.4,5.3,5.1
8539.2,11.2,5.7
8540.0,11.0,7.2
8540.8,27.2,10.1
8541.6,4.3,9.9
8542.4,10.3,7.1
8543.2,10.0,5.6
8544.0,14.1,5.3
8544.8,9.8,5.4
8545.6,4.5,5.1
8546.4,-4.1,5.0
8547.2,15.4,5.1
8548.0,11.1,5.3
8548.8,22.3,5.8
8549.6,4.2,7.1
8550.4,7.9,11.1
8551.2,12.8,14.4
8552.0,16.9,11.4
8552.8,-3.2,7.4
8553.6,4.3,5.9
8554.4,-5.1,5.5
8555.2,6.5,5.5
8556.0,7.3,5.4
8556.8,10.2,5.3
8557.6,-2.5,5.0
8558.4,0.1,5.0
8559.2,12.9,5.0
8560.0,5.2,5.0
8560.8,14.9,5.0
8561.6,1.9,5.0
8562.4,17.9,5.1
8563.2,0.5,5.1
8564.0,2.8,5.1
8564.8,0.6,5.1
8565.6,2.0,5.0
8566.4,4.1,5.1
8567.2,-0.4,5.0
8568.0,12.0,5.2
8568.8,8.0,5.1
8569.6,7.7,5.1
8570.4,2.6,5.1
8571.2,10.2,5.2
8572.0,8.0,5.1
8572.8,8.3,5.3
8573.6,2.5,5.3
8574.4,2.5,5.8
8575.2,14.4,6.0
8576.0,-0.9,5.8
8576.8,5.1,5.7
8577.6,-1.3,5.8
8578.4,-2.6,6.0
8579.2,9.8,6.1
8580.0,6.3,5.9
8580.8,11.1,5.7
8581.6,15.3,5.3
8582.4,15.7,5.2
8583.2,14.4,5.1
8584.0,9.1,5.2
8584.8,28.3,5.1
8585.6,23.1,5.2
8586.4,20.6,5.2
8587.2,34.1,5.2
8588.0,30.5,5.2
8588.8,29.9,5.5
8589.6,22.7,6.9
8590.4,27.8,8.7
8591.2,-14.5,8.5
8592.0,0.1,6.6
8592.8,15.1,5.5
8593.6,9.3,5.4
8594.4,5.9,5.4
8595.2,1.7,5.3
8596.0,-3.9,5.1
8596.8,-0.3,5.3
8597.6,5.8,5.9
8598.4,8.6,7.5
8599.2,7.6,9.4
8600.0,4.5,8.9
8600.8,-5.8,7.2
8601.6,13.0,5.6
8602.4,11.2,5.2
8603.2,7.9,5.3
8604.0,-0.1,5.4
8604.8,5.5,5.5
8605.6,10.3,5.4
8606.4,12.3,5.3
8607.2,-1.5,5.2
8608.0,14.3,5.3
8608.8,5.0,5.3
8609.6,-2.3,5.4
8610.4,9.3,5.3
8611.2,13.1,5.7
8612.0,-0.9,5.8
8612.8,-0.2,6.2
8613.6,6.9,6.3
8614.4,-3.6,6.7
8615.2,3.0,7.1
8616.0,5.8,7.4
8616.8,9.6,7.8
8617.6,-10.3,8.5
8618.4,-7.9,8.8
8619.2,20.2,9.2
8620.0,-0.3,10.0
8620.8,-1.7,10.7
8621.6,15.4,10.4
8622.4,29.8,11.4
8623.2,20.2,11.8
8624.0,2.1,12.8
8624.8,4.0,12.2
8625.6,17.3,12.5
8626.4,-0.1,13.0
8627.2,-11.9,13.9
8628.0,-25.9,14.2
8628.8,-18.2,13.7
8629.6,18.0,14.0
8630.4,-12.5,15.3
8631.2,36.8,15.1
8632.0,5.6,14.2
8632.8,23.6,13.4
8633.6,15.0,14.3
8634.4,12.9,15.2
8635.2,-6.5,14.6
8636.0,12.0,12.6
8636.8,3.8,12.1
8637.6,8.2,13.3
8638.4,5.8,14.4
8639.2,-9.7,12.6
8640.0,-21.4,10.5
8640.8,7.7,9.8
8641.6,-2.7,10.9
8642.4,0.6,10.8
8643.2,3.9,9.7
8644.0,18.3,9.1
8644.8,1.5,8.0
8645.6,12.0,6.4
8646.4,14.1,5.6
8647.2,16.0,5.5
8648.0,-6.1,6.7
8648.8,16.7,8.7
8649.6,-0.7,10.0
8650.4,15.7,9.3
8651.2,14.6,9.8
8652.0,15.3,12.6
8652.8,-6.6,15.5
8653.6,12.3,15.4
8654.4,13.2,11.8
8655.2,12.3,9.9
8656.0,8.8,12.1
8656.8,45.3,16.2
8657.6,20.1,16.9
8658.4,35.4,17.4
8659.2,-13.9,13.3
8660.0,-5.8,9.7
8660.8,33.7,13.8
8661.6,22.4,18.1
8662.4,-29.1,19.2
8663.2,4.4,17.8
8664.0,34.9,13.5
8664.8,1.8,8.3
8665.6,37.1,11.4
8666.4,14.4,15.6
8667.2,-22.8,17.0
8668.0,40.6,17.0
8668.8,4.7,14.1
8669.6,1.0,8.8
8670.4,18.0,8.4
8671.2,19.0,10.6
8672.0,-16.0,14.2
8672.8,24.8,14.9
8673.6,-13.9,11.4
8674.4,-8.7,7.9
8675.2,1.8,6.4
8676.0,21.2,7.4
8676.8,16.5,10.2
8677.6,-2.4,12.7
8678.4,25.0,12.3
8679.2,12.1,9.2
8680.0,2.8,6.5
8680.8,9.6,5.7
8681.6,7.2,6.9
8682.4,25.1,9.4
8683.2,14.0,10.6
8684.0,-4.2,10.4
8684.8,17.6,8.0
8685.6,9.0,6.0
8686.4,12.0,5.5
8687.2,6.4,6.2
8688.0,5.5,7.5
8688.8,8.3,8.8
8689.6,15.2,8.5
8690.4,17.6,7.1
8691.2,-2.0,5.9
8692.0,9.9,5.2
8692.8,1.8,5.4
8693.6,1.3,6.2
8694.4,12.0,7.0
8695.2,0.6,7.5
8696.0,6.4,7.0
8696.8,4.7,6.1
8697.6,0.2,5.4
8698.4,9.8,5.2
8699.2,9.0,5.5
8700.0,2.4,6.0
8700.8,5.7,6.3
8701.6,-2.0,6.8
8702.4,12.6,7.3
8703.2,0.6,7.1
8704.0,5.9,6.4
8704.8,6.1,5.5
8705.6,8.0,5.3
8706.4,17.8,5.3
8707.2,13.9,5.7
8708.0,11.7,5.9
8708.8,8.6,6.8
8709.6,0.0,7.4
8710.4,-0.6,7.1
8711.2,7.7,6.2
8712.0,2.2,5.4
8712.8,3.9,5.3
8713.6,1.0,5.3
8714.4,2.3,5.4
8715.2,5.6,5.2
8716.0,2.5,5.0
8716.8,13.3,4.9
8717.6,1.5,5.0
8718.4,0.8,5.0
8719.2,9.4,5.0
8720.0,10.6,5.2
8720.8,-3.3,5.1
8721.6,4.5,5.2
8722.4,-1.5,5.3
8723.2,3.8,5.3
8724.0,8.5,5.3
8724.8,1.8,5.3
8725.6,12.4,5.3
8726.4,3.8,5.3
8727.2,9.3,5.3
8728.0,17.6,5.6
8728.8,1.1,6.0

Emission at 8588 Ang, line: Hbeta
